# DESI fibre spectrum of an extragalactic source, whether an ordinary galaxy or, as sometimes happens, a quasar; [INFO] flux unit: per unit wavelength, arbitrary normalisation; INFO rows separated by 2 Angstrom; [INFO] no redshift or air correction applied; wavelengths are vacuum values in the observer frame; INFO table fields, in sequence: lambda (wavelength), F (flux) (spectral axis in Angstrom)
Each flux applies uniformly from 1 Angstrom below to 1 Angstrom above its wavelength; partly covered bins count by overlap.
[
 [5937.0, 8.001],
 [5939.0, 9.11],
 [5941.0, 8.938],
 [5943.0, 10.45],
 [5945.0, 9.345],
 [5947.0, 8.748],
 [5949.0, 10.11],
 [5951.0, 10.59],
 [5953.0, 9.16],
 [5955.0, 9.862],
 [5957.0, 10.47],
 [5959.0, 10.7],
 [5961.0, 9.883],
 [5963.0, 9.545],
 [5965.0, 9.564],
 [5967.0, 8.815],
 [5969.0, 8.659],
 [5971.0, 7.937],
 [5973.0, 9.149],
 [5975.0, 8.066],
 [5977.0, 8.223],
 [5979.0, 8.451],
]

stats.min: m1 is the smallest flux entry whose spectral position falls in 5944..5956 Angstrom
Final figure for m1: 8.748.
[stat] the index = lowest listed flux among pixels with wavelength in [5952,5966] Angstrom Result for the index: 9.16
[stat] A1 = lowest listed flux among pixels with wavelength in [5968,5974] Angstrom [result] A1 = 7.937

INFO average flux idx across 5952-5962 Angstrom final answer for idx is 10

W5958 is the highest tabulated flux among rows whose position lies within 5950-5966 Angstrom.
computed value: 10.7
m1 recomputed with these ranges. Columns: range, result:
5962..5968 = 8.815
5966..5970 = 8.659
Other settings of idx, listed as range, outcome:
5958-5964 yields 10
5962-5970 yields 9.15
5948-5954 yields 9.95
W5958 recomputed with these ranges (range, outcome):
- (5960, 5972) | 9.883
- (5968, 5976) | 9.149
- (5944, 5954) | 10.59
